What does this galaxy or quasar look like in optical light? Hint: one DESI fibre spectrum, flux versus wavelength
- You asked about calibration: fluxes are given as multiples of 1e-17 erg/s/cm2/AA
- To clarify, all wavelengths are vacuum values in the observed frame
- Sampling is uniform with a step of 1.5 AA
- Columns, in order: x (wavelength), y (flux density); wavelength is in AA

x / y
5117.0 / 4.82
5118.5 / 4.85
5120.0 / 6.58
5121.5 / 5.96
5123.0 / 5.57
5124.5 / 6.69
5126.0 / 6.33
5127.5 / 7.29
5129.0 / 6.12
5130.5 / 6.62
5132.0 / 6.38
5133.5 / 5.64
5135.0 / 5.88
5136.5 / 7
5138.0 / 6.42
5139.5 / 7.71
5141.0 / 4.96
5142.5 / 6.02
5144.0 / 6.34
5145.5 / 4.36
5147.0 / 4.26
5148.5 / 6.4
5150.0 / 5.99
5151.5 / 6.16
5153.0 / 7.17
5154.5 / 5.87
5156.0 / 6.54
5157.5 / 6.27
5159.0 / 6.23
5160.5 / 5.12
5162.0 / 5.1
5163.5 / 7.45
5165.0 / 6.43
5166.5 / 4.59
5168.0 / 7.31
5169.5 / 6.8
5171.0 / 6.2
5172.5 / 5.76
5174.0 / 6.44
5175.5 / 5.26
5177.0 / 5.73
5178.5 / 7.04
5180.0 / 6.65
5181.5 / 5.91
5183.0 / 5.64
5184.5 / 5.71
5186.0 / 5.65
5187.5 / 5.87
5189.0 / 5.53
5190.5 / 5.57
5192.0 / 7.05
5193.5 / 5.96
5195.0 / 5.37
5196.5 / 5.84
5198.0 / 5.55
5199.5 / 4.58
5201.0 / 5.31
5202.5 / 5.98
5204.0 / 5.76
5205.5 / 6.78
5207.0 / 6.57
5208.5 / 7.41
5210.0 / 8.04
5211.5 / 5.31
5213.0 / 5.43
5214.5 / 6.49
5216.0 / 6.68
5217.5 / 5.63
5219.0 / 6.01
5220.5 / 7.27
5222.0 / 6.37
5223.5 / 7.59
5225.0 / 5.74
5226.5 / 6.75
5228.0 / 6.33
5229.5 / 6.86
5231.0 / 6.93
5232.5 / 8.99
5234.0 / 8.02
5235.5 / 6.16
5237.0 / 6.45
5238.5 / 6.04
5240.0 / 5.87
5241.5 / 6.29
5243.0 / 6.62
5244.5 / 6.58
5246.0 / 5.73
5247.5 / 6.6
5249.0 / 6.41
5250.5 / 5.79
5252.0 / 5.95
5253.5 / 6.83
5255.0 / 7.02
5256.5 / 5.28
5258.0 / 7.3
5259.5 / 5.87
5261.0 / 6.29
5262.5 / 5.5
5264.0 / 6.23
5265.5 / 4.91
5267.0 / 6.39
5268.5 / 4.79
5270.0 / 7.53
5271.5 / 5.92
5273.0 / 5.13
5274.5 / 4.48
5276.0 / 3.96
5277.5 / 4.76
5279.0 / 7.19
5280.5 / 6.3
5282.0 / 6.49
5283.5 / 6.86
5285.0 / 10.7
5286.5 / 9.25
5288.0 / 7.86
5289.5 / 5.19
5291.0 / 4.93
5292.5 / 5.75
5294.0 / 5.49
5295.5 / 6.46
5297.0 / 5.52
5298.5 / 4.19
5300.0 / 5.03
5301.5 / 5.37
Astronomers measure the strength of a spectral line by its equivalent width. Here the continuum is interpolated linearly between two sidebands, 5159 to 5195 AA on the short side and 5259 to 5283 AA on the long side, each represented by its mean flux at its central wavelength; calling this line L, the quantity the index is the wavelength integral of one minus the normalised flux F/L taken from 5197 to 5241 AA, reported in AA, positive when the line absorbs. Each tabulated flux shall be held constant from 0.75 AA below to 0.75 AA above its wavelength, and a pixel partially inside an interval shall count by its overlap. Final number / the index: -4.06 AA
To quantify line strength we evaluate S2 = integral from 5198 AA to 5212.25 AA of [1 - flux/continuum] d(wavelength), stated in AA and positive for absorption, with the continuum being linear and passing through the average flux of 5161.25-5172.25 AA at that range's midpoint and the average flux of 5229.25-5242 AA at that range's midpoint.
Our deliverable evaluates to 0.9 AA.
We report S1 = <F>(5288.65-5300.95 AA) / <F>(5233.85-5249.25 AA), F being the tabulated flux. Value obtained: 0.84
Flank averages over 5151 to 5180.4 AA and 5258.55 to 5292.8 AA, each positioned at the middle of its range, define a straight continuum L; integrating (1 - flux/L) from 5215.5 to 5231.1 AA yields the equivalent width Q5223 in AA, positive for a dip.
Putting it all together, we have -0.9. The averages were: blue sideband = 6.2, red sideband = 6.2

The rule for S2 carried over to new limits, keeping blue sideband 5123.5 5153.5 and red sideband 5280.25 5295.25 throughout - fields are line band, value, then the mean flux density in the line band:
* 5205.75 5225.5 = 0.07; 6.52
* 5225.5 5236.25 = -0.81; 7.12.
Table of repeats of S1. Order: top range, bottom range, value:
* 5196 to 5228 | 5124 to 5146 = 1.00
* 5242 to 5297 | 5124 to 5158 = 1.01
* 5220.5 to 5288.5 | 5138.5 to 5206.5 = 1.08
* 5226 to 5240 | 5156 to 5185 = 1.13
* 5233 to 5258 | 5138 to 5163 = 1.08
